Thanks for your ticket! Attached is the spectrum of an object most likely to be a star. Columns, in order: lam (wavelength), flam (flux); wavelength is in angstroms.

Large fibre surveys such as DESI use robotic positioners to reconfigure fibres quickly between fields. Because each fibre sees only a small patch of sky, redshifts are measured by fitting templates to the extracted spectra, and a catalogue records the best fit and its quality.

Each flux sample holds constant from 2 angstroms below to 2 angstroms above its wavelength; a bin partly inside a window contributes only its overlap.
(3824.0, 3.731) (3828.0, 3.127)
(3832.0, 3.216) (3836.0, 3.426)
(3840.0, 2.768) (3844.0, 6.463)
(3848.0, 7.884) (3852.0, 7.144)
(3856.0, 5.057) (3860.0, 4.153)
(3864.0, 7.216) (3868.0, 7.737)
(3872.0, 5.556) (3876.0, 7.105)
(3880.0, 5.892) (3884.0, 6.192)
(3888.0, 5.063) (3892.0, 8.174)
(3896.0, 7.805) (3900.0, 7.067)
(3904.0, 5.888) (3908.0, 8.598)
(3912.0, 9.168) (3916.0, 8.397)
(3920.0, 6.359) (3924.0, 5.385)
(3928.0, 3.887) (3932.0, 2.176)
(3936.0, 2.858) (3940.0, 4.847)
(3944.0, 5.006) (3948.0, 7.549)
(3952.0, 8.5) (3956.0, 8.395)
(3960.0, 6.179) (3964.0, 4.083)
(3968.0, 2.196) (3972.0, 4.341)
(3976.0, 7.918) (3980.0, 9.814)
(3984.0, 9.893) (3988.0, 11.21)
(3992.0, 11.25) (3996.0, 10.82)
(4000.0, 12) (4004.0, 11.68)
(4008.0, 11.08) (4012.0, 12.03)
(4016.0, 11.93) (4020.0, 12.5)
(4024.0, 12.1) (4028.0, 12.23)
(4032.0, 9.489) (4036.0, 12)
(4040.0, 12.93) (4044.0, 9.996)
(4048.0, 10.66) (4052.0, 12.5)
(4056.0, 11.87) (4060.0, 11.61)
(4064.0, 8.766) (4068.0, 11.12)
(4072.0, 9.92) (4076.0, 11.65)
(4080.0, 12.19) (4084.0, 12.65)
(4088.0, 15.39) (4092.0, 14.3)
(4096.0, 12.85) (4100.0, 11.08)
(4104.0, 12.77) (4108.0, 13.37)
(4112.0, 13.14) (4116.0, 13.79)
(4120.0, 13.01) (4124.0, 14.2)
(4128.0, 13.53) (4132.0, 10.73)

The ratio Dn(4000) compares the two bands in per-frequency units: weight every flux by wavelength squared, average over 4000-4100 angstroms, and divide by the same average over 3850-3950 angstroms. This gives 2.06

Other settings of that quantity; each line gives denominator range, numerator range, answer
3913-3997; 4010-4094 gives 1.85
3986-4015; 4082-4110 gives 1.21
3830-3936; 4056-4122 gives 2.28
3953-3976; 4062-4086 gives 2.15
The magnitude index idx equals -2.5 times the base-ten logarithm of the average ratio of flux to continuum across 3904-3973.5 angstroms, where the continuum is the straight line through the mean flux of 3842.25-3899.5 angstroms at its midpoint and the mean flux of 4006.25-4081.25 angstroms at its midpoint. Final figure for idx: 0.40 mag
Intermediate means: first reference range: 6.55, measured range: 5.77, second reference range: 11.4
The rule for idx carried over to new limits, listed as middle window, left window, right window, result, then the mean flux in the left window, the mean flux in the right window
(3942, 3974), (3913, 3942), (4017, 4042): 0.19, 4.99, 11.9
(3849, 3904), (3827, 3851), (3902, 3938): -0.24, 4.65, 5.86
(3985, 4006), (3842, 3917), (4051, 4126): -0.14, 6.85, 12.4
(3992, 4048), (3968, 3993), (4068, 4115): -0.17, 8.43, 12.6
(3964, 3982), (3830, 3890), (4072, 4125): 0.49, 5.66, 13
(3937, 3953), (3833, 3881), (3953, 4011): 0.27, 5.81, 8.69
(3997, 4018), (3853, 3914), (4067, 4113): -0.15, 6.72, 12.6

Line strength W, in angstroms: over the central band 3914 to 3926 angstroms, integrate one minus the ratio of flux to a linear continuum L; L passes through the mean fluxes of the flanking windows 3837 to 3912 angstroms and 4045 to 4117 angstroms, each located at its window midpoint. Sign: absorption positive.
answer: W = 1.5 angstroms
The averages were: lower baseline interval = 6.46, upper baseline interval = 12.1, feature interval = 6.71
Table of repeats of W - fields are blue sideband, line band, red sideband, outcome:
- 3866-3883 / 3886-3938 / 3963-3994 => 5.33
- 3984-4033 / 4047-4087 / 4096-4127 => 3.15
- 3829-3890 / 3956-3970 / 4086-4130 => 6.43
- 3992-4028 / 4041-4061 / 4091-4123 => 1.48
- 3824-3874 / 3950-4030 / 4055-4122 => 0.26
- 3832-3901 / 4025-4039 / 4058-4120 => -0.91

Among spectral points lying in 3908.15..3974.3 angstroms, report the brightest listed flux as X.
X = 9.168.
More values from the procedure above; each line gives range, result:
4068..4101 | 15.39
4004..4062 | 12.93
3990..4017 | 12.03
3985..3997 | 11.25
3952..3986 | 9.893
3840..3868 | 7.884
